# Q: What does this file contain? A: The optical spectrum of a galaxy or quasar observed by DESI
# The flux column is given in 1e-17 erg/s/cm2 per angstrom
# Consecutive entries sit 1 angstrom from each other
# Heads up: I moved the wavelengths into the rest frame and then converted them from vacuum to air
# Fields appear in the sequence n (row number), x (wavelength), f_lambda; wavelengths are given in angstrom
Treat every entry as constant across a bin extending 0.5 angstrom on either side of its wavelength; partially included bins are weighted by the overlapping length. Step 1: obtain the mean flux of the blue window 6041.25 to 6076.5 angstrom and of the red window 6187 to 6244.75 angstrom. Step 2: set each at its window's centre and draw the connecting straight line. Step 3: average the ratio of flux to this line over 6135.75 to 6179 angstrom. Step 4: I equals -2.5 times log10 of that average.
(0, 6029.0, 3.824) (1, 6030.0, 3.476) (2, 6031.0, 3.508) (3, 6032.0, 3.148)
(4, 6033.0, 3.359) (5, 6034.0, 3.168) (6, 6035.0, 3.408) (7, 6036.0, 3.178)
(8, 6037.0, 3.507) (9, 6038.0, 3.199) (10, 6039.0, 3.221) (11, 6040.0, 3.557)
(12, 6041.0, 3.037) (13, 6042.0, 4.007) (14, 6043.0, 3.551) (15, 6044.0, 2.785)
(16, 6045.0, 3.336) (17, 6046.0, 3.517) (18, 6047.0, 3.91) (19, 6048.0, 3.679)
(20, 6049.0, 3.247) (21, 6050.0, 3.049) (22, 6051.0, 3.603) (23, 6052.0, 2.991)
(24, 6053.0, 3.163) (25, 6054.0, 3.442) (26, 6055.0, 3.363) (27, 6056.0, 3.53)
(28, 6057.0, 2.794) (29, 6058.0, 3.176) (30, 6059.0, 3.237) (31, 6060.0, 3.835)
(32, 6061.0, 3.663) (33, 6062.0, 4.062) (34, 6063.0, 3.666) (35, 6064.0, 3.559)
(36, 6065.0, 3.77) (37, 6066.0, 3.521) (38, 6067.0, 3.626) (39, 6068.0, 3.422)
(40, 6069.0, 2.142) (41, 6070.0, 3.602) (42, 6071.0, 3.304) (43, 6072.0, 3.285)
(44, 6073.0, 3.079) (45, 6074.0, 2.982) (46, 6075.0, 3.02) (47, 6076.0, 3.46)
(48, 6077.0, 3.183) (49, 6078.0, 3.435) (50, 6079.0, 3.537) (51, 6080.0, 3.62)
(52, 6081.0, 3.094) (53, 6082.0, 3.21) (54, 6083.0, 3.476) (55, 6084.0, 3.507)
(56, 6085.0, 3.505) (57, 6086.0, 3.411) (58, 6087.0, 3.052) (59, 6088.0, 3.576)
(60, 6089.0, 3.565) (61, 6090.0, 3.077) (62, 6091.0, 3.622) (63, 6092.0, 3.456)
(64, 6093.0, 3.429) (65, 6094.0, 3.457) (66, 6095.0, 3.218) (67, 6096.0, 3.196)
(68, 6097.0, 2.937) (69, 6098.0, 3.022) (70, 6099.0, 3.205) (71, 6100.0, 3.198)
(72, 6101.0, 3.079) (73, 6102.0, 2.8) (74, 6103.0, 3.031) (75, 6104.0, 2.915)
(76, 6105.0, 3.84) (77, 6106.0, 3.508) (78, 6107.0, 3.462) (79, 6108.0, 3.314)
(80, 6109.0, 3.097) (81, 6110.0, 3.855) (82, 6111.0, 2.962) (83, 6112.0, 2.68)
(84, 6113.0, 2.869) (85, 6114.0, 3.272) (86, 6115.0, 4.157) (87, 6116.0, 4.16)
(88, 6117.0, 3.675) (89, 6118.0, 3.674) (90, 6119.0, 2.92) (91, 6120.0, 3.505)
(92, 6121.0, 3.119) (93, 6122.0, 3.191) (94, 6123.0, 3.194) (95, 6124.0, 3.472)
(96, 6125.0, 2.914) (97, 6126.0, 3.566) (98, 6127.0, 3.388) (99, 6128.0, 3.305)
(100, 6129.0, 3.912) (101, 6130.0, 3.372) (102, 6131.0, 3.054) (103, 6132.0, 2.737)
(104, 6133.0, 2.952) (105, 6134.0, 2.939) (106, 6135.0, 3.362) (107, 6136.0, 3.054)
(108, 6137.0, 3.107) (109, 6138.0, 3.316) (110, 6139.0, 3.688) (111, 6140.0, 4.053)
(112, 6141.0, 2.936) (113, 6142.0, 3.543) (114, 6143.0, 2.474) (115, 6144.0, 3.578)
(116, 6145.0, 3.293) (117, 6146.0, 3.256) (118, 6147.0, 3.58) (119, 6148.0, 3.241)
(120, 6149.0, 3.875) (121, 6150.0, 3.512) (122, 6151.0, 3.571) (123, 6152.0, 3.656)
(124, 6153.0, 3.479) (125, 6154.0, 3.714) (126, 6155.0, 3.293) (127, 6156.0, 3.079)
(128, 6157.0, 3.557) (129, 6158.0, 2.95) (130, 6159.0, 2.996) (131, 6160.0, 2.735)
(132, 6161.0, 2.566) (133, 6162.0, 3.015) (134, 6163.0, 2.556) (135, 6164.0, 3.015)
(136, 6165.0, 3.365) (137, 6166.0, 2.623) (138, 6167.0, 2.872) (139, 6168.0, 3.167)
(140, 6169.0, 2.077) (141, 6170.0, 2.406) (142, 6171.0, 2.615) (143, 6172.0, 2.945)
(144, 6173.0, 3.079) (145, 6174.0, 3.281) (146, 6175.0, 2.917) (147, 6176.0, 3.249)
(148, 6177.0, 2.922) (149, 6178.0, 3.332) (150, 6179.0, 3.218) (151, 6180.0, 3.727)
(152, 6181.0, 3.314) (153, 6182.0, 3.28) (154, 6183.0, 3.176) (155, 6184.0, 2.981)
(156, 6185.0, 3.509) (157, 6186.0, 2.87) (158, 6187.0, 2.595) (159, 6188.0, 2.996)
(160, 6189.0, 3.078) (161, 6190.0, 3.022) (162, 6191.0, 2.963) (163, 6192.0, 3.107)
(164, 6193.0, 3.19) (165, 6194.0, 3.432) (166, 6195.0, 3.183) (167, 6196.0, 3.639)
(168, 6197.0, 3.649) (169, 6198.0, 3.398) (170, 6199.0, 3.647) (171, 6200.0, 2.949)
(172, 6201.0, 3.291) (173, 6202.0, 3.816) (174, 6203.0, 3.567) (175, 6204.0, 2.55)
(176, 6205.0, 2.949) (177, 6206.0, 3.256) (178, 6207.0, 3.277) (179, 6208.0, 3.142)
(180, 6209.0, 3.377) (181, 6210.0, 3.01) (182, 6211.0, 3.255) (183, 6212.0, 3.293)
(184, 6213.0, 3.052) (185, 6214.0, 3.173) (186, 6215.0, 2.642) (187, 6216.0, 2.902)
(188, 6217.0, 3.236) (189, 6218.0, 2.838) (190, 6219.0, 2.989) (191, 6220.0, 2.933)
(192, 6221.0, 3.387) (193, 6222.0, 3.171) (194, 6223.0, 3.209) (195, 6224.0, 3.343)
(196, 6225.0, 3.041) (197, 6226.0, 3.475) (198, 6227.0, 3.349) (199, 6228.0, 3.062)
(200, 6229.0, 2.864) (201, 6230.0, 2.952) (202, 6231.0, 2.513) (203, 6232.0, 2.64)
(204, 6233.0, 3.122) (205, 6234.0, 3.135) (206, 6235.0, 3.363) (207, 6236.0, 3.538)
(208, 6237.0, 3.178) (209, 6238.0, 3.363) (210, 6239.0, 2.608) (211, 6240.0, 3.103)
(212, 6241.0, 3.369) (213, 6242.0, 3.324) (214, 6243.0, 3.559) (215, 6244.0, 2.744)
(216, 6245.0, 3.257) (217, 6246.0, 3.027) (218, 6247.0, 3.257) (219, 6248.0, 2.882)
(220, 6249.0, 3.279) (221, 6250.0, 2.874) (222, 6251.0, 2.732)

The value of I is 0.03 mag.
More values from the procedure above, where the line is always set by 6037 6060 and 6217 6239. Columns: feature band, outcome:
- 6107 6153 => -0.03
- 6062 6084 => -0.01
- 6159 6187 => 0.07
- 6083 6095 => -0.04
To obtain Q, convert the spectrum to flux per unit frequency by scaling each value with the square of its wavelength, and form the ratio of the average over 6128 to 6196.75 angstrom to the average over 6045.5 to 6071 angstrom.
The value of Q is 1.0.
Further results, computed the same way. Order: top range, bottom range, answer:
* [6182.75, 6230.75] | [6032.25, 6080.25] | 0.99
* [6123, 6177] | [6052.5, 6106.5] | 0.97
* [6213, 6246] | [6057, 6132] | 0.97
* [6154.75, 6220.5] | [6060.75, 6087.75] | 0.95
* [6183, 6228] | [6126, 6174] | 1.02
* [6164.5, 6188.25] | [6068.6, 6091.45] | 0.95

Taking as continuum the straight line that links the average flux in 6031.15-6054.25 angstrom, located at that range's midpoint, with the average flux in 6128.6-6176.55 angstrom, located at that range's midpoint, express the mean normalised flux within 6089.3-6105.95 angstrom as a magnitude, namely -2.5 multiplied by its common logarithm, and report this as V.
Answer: 0.01 mag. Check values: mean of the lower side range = 3.35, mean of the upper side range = 3.16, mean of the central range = 3.23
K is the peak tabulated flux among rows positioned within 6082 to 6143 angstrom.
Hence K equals 4.16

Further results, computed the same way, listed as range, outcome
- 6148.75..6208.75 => 3.875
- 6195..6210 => 3.816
